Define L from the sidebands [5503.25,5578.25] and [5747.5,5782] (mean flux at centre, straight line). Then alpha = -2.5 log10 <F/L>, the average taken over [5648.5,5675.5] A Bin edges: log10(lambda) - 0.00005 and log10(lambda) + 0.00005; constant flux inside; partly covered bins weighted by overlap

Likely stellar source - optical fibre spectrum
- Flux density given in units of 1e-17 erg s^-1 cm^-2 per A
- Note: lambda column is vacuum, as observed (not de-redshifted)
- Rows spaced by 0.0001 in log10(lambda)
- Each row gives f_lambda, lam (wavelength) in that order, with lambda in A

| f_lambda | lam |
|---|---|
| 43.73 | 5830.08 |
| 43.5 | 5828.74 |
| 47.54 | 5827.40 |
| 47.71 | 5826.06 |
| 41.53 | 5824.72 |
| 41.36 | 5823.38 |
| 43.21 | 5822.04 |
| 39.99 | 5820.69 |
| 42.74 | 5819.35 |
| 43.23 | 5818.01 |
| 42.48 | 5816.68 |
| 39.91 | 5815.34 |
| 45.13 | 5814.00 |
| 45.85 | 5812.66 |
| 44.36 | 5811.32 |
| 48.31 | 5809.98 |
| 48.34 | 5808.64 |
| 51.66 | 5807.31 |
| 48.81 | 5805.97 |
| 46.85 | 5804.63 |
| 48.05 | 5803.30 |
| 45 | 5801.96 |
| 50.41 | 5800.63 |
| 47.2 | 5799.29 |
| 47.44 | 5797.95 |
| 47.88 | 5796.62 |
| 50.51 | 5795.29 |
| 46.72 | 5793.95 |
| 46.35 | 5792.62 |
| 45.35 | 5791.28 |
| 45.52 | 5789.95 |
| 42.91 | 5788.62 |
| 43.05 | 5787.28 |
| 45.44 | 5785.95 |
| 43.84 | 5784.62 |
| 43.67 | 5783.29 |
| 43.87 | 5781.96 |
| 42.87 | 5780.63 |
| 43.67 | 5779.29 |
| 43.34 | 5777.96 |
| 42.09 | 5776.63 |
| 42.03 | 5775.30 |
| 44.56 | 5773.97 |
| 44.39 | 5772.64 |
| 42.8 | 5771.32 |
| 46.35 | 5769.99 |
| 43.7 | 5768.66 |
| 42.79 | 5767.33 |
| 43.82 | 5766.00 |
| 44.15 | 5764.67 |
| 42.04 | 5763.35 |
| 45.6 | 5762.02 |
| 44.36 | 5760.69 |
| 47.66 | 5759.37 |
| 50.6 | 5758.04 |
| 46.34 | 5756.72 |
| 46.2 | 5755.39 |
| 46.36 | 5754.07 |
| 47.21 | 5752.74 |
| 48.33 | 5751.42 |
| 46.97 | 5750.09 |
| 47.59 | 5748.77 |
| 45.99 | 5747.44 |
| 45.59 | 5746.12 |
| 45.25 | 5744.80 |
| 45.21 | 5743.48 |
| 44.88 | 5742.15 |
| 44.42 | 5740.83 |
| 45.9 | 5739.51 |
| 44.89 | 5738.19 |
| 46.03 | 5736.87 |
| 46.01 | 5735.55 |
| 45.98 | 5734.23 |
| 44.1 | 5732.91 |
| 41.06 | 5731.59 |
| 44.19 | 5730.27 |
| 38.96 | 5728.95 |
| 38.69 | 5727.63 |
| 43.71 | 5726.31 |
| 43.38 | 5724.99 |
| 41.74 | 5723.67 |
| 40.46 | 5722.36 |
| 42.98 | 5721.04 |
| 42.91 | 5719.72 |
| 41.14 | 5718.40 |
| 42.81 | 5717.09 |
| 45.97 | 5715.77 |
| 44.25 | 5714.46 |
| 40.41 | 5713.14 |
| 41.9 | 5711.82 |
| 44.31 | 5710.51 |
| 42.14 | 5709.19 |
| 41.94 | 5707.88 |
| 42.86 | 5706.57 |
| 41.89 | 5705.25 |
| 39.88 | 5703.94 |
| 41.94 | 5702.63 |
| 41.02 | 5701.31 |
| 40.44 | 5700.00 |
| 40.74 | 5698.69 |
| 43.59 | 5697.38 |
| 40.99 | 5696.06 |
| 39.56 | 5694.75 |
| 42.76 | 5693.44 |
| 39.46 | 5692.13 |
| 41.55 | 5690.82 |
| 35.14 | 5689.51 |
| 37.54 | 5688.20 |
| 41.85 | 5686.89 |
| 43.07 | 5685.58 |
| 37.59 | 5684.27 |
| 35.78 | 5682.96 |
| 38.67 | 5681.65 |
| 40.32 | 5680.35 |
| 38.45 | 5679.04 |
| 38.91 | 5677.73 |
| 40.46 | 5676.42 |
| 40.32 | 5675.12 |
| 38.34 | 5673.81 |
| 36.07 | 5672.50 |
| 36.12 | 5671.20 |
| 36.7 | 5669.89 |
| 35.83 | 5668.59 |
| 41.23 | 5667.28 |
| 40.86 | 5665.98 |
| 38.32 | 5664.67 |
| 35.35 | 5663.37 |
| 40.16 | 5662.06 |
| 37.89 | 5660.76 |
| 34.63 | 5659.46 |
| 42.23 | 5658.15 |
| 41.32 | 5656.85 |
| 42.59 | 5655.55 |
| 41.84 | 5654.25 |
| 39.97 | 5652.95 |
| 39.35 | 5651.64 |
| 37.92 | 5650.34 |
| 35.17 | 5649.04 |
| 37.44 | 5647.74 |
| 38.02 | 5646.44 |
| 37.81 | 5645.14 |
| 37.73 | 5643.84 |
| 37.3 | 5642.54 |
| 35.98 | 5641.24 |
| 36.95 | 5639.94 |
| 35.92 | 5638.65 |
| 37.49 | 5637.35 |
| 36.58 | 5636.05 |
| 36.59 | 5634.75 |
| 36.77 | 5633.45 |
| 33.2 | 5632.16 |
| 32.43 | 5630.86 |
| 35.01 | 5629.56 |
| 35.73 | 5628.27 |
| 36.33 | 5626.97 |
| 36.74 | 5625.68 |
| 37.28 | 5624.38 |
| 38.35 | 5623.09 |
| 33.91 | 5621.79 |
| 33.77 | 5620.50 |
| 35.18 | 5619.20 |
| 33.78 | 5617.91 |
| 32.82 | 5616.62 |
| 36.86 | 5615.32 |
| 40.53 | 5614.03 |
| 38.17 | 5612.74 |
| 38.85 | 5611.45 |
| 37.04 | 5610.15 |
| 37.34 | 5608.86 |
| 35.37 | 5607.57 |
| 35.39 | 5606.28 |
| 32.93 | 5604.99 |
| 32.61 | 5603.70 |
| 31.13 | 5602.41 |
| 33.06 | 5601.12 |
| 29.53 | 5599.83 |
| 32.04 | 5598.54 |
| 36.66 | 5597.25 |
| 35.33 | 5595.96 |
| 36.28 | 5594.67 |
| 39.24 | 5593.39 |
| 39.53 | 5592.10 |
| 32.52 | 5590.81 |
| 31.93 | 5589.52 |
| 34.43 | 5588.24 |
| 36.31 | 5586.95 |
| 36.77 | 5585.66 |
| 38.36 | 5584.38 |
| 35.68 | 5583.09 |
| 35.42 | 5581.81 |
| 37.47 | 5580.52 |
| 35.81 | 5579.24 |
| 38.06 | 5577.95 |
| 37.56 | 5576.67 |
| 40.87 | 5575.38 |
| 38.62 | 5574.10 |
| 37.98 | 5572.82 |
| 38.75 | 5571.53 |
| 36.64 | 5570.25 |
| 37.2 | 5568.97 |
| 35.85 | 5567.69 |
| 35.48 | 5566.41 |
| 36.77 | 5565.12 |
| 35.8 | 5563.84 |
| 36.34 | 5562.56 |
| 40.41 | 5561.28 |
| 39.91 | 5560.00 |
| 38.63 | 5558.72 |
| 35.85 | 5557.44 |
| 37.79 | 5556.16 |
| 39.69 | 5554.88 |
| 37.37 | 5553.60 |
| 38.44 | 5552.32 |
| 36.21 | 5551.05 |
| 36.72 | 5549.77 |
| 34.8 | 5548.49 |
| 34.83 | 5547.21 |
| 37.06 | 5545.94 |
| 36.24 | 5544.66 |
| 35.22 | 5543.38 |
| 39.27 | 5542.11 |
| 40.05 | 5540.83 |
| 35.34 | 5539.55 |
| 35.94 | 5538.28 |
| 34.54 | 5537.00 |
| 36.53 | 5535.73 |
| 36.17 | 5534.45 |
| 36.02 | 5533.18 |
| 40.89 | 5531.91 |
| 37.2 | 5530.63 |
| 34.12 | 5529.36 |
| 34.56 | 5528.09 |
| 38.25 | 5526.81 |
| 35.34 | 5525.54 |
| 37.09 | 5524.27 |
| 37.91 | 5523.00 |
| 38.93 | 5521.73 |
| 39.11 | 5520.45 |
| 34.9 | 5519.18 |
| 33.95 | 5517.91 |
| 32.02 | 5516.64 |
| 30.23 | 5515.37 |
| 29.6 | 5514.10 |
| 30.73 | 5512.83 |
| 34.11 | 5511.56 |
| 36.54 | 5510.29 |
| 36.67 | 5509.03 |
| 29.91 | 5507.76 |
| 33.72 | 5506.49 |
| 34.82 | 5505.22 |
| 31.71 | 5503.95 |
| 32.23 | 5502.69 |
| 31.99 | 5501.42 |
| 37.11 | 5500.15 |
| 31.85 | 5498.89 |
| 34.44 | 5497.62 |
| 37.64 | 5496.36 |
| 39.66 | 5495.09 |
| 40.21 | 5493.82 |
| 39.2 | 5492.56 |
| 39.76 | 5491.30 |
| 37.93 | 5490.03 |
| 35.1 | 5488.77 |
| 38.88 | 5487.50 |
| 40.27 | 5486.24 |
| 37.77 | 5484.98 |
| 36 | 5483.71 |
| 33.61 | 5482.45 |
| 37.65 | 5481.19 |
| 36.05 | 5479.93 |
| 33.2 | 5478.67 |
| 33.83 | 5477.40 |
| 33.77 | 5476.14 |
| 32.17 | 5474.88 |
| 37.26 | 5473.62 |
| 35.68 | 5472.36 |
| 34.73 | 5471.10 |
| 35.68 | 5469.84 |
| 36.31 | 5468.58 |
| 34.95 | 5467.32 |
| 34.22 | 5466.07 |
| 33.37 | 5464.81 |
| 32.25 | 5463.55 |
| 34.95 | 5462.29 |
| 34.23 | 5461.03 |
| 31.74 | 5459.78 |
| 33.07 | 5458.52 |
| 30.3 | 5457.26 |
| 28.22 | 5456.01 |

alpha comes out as 0.06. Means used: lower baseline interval 36.3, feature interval 38.7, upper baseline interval 45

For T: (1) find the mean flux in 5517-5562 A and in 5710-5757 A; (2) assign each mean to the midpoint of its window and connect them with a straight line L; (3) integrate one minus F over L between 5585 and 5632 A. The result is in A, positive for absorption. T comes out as 5.1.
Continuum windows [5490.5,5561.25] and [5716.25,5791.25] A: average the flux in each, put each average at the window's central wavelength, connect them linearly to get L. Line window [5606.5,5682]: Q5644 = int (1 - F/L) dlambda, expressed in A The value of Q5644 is 5.4 A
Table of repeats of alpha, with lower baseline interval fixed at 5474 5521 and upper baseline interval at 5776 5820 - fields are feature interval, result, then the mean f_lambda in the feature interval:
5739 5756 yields -0.06 mag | 46.2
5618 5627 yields 0.11 mag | 35.8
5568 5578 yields -0.01 mag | 38.2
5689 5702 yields 0.04 mag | 40.6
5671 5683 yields 0.08 mag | 38.6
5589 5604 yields 0.13 mag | 34.2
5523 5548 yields -0.01 mag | 36.6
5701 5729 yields 0.01 mag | 42.1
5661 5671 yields 0.08 mag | 38.2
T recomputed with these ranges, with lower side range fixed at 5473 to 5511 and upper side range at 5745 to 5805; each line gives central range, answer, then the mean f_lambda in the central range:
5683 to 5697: 0.9 A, 39.8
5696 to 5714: 0.5 A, 41.8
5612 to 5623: 1.2 A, 35.8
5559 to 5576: 0.2 A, 37.8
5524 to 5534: 0.1 A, 36.7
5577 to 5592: 1.2 A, 35.9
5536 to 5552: 0.5 A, 36.4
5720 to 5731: 0.5 A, 41.8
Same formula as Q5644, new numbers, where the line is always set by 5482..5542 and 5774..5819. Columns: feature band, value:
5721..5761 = -1.19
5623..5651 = 2.52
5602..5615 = 1.01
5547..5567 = 0.04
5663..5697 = 2.10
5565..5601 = 1.82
